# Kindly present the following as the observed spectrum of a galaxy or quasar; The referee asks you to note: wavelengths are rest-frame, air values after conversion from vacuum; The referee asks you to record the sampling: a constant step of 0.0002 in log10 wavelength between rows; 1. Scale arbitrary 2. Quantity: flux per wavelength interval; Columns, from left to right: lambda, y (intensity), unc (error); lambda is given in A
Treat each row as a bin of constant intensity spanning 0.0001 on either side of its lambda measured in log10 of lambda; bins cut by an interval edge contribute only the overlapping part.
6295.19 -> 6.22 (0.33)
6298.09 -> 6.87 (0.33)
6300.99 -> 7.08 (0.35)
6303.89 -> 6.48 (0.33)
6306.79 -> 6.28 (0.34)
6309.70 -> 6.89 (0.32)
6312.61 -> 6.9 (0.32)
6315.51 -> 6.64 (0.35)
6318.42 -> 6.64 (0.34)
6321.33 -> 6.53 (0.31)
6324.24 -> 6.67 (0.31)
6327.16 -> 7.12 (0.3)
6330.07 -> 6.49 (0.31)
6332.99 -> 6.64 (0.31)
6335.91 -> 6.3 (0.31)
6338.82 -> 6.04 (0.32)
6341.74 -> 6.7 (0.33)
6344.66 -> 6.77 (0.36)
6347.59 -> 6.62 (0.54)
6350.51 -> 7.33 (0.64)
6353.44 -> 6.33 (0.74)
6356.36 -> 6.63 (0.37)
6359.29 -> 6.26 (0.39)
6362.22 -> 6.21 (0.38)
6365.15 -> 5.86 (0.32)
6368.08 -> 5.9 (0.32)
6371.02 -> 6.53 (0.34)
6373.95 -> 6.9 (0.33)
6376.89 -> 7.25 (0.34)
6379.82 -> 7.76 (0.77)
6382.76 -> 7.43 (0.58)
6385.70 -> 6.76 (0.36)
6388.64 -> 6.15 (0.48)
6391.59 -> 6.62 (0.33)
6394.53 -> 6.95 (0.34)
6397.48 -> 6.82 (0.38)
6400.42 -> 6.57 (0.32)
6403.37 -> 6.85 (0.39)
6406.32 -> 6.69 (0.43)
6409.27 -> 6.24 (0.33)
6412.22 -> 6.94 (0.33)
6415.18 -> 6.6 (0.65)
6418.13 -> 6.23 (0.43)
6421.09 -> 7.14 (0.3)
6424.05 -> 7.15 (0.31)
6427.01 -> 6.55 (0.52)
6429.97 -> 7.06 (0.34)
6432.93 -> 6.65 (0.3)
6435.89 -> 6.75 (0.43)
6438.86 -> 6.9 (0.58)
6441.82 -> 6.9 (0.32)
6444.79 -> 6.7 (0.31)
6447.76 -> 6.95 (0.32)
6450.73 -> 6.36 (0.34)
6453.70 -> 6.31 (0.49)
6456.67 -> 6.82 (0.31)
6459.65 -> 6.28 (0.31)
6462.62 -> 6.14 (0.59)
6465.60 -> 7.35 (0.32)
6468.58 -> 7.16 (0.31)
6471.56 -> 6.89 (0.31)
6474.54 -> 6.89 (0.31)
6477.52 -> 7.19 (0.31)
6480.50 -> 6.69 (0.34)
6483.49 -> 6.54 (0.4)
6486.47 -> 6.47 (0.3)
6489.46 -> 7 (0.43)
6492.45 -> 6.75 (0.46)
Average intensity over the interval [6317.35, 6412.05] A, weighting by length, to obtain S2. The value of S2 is 6.65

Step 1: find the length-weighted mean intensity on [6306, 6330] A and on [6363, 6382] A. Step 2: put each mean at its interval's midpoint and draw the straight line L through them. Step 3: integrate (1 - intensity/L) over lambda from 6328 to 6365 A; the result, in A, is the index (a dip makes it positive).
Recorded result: 1.1 A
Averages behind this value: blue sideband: 6.71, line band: 6.51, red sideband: 6.71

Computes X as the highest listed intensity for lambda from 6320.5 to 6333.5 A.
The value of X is 7.12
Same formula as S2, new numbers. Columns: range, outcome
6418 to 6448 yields 6.84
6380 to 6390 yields 6.91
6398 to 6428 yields 6.7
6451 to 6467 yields 6.56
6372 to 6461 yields 6.77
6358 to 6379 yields 6.46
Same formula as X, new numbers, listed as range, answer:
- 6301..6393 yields 7.76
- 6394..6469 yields 7.35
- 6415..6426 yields 7.15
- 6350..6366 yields 7.33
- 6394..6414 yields 6.95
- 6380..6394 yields 7.43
